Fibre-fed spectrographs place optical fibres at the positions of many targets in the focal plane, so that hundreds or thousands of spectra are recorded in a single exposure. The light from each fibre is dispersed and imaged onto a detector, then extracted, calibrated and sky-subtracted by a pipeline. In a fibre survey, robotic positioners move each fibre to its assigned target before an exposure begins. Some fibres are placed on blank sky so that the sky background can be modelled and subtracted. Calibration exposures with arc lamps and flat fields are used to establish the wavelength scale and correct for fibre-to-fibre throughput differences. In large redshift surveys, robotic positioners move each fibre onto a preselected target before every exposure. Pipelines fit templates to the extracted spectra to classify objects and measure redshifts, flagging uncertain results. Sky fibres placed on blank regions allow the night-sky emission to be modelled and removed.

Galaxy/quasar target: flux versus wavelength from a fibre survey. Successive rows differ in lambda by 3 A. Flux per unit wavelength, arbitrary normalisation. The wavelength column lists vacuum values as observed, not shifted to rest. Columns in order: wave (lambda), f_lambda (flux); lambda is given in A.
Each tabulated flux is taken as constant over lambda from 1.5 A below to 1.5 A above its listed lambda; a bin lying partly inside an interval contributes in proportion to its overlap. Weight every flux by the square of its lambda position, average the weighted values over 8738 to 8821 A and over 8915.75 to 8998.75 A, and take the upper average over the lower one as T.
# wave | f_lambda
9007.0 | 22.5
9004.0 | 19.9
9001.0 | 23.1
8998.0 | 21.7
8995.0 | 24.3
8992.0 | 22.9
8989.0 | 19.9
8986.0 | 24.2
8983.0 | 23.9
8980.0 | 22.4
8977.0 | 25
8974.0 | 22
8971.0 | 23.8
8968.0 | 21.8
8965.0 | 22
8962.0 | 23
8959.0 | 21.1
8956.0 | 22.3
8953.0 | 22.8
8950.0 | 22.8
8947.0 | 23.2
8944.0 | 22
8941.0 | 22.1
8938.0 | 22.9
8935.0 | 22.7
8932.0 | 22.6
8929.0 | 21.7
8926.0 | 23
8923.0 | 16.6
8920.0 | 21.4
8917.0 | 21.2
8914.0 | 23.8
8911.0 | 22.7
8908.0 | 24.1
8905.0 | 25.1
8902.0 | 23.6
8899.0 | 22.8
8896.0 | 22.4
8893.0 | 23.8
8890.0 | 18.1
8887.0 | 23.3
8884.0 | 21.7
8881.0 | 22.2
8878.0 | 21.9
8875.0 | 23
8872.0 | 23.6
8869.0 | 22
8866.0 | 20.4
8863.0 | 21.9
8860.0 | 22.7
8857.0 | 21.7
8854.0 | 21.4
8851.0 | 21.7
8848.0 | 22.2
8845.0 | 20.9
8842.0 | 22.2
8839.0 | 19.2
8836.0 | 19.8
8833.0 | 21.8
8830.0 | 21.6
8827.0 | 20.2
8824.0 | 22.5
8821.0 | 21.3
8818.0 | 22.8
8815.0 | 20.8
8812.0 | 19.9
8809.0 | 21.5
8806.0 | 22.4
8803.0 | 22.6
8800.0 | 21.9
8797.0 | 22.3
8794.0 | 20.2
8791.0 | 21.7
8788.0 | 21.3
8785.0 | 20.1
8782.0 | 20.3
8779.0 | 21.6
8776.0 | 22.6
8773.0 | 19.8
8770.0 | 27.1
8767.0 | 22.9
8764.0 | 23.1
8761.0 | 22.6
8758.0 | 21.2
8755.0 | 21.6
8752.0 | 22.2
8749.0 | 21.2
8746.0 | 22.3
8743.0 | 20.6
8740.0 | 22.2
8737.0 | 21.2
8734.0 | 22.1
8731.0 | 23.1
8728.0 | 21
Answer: 1.07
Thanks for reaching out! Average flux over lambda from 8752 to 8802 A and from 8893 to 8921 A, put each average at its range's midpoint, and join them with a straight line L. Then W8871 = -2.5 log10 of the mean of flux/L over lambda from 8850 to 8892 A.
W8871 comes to 0.04 mag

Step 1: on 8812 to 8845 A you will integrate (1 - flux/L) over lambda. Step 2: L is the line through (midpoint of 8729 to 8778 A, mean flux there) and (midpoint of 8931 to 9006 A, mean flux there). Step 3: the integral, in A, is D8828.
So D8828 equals 1.8 A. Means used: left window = 22.2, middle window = 21.1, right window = 22.6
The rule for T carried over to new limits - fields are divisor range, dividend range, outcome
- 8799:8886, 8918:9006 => 1.06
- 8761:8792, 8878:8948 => 1.04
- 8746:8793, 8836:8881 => 1.01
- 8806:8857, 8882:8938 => 1.07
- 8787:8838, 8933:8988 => 1.10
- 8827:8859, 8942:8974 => 1.09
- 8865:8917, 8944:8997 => 1.03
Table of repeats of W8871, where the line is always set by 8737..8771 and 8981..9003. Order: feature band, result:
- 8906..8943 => 0.026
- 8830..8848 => 0.076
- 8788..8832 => 0.044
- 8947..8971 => 0.015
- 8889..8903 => 0.018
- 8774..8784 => 0.051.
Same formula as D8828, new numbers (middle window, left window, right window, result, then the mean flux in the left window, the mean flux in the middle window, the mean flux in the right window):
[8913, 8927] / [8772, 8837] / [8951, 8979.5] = 0.8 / 21.3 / 21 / 22.6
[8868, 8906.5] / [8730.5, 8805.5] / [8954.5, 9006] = -0.6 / 21.9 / 22.6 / 22.5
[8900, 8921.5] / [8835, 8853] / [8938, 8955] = -1.0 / 21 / 23.1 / 22.6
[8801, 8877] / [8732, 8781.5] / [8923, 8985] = 2.3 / 22.1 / 21.6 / 22.5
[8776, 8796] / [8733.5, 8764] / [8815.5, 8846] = 0.5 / 21.8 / 21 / 21.2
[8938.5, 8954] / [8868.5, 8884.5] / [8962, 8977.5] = 0.1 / 22.5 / 22.6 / 22.8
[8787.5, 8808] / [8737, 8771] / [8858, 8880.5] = 0.5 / 22.3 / 21.8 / 22.2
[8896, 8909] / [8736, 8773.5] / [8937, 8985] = -0.7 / 22.2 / 23.7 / 22.7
